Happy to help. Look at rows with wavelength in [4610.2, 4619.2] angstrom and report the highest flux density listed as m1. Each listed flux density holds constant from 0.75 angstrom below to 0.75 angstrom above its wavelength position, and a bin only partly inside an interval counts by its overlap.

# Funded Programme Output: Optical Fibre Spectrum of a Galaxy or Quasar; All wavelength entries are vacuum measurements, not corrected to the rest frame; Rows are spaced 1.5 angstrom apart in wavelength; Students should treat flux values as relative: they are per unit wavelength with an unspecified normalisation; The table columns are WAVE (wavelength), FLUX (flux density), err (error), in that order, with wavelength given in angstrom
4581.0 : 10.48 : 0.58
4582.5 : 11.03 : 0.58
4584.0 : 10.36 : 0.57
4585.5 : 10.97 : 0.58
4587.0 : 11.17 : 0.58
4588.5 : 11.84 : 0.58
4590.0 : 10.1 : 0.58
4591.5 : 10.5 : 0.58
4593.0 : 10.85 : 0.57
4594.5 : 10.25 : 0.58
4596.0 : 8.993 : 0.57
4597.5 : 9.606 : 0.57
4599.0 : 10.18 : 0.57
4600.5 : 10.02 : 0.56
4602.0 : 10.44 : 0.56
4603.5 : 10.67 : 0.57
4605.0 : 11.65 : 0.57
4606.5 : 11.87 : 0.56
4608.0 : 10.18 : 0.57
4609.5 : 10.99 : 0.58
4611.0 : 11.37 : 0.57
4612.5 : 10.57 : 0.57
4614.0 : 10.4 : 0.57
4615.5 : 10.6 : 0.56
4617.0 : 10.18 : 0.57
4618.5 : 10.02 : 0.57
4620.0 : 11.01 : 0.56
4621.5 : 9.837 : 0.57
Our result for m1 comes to 11.37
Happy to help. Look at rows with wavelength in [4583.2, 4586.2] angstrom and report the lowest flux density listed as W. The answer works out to 10.36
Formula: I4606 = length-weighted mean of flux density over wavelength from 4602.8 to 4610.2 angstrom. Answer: 11.1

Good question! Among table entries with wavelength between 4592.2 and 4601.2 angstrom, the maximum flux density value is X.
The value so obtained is 10.85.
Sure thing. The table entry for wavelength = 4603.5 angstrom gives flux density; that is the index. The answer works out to 10.67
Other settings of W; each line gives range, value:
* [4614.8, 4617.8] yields 10.18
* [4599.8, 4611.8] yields 10.02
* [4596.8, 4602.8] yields 9.606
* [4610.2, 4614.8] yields 10.4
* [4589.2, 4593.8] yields 10.1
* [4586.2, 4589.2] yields 11.17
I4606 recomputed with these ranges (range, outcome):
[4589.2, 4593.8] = 10.5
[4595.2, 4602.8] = 9.86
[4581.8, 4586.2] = 10.8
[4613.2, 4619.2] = 10.3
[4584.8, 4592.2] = 10.9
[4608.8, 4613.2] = 11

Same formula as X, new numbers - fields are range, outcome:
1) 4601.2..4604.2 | 10.67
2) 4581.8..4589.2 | 11.84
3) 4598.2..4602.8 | 10.44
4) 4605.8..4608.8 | 11.87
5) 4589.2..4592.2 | 10.5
